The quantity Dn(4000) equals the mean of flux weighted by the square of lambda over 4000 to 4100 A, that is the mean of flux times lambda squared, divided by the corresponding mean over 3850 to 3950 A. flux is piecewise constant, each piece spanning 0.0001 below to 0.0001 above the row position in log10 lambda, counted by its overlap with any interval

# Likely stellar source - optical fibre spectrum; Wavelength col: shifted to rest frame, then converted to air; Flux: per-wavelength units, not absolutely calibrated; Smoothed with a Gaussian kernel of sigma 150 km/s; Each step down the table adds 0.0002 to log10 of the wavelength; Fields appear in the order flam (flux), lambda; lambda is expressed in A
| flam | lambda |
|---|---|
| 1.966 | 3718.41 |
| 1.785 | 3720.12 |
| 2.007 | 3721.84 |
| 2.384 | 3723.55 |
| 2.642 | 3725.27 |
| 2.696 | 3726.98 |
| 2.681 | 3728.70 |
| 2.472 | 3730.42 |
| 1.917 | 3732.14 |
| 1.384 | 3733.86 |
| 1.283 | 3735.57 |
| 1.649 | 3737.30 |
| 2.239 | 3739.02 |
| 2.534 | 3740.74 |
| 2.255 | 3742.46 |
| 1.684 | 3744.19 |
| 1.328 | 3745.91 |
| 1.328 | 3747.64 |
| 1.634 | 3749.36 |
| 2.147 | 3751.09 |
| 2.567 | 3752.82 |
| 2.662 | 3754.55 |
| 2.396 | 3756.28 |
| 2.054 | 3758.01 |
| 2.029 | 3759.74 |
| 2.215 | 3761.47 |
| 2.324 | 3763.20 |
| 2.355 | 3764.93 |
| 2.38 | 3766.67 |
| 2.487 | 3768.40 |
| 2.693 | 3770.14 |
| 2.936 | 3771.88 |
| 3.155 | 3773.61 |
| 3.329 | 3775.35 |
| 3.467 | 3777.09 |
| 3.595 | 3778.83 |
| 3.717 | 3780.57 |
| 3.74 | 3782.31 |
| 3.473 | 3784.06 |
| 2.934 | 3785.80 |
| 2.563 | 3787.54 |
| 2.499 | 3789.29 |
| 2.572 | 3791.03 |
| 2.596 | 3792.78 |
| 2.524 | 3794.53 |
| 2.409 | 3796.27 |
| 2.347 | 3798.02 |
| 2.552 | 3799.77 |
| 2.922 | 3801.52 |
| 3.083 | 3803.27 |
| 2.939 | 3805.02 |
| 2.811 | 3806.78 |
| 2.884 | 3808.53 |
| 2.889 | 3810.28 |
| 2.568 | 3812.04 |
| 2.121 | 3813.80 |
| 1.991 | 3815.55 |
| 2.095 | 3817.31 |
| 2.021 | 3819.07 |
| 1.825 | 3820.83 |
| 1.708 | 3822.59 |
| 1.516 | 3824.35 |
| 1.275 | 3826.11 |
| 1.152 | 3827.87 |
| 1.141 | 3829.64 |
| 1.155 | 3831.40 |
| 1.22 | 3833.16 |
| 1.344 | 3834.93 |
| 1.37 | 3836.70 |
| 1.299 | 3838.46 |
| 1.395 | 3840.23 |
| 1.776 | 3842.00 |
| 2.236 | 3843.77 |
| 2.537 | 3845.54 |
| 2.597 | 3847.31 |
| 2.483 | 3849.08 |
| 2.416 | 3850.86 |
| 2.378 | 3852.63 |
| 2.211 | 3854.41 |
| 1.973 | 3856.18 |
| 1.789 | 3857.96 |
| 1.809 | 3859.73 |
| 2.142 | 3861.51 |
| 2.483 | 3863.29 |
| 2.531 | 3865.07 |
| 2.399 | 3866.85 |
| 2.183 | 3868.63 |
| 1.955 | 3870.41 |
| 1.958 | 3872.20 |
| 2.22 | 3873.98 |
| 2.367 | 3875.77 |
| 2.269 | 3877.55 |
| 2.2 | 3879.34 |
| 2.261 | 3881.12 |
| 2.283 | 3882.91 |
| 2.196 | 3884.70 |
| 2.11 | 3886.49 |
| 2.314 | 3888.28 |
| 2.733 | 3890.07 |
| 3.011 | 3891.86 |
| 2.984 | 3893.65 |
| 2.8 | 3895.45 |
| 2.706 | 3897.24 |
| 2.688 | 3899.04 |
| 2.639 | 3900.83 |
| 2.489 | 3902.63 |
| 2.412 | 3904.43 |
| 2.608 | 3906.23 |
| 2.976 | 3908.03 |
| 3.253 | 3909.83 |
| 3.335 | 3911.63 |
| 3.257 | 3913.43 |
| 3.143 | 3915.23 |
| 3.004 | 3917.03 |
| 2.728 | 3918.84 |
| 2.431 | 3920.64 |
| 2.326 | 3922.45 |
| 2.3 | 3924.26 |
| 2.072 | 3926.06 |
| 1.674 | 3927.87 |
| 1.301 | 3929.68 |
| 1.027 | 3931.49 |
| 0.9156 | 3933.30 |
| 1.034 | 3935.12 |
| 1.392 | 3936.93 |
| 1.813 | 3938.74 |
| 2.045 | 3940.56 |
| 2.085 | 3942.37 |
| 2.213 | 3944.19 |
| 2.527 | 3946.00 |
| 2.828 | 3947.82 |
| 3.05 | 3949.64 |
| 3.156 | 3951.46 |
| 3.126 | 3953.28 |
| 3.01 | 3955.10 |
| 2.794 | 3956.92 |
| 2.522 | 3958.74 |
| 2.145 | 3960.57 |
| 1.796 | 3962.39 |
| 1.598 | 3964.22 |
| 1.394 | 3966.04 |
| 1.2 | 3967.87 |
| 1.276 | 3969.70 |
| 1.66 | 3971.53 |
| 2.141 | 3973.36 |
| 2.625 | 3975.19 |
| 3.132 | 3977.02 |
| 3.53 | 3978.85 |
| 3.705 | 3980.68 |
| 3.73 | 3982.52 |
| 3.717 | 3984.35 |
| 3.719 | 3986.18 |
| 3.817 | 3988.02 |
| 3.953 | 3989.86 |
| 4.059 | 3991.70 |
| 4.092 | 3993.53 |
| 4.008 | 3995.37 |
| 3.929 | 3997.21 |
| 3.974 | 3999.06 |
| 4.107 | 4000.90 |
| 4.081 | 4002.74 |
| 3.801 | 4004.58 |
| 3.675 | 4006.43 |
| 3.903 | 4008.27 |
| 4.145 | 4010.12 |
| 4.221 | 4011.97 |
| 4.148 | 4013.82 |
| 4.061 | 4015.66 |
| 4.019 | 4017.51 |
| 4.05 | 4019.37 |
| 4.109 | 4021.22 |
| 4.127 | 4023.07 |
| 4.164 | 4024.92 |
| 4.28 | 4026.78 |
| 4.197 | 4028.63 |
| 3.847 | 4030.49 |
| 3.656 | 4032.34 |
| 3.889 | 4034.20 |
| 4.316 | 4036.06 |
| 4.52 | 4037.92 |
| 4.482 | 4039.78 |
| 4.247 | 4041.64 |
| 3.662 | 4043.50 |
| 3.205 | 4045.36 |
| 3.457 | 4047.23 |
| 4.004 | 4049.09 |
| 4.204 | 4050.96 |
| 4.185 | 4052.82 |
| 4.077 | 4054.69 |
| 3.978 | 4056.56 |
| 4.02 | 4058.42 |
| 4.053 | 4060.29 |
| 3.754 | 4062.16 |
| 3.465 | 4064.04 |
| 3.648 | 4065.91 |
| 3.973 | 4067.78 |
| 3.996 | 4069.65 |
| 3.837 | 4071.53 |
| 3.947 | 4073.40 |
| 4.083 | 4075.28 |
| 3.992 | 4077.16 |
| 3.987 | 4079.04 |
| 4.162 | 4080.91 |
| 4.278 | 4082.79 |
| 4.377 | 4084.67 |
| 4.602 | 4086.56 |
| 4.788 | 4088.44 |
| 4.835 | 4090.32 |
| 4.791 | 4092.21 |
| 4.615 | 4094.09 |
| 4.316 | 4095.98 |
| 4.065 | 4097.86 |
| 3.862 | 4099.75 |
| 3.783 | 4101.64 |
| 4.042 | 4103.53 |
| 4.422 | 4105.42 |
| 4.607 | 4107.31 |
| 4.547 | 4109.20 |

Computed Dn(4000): 1.9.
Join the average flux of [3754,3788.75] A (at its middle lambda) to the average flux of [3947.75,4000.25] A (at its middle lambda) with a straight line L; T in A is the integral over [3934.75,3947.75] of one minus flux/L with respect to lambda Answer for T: 4.30 A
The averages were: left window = 2.82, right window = 2.96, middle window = 1.97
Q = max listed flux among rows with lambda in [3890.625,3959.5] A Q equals 3.335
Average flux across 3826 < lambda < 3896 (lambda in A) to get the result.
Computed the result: 2.08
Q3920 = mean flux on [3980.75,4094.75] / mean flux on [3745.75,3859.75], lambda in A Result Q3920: 1.75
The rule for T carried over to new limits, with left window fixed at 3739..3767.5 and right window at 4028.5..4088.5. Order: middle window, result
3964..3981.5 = 6.3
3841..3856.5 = 2.4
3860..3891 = 6.6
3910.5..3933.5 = 6.1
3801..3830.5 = 3.9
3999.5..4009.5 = -0.7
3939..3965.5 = 7.1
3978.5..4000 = -1.7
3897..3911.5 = 1.4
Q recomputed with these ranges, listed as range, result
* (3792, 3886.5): 3.083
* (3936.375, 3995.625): 4.092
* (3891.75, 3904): 3.011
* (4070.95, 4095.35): 4.835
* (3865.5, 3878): 2.399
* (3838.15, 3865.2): 2.597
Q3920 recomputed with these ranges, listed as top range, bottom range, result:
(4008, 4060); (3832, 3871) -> 2.00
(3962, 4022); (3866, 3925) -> 1.32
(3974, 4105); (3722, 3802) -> 1.62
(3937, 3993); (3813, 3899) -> 1.29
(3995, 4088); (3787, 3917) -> 1.74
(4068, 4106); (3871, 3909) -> 1.70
